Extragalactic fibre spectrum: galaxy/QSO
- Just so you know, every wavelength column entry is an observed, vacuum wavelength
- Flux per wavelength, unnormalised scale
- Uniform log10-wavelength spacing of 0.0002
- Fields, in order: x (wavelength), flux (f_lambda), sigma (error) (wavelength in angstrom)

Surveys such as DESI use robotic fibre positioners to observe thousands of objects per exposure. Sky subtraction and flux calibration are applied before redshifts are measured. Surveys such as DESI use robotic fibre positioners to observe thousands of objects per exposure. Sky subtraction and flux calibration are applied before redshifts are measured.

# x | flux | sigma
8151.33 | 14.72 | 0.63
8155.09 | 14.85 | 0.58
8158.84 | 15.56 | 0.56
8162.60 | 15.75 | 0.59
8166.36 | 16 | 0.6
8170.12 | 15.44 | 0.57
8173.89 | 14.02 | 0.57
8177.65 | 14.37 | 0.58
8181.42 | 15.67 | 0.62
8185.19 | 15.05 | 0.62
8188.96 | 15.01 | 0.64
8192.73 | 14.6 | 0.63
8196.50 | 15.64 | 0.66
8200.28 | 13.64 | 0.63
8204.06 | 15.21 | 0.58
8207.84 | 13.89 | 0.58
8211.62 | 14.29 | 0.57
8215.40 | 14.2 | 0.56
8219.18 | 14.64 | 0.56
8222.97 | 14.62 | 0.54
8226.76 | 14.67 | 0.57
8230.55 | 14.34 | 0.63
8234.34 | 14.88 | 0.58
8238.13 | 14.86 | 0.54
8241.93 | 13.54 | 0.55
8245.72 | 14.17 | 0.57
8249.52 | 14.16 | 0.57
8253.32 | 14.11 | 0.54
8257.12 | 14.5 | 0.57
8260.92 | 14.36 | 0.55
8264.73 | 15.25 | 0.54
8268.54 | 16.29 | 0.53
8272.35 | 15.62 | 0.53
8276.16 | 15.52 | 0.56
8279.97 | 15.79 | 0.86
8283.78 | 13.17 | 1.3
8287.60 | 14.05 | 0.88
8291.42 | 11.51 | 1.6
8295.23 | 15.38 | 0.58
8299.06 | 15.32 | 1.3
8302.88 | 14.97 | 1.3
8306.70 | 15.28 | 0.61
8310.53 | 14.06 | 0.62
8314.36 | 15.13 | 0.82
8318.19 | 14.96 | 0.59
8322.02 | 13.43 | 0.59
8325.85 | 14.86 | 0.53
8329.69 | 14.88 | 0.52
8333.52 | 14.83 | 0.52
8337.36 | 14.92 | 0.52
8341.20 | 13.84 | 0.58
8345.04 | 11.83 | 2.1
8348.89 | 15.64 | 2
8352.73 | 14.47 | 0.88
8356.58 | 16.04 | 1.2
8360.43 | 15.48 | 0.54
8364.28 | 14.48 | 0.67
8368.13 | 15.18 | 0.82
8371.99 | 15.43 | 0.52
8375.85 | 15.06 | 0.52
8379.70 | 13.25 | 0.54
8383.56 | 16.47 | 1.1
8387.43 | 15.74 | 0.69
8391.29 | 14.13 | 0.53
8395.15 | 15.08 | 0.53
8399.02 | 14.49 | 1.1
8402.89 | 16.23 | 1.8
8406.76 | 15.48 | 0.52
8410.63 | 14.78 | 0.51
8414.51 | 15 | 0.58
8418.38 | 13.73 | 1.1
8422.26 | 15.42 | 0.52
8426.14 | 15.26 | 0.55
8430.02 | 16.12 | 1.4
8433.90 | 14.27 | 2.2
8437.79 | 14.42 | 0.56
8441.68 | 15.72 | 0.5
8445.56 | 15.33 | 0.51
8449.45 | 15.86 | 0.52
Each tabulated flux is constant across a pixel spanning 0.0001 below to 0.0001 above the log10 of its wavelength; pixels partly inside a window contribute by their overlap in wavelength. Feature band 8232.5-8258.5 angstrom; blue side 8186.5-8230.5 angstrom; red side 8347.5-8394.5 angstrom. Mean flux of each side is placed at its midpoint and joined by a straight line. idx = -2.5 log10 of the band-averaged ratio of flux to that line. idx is 0.03 mag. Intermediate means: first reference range 14.6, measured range 14.3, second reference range 15.1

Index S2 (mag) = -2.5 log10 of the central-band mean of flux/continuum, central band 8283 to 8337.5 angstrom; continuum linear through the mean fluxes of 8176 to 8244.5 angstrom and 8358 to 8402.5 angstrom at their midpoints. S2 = 0.03 mag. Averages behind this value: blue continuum 14.6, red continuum 15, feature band 14.5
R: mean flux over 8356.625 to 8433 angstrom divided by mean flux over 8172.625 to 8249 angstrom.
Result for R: 1.04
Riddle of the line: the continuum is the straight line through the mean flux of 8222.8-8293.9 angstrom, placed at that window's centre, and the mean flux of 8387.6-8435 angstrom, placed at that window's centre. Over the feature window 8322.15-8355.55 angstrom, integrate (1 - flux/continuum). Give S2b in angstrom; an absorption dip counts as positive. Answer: 0.9 angstrom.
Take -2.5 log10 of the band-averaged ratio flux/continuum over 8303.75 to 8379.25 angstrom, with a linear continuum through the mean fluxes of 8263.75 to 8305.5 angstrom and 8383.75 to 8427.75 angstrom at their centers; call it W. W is 0.017 mag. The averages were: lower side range 14.8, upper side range 15.1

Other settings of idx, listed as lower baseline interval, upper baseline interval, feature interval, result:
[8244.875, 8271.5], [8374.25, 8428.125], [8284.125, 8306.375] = 0.04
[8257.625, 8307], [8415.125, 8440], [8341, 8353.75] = 0.07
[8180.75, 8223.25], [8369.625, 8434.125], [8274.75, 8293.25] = 0.07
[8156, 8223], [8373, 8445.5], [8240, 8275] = 0.02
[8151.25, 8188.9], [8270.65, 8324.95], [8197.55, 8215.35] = 0.05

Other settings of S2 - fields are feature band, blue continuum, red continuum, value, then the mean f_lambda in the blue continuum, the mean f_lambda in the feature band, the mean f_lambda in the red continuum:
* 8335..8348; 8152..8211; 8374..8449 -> 0.10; 15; 13.7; 15.1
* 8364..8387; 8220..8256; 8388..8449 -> -0.01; 14.4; 15.1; 15.1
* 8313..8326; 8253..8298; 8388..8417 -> 0.02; 14.7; 14.5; 15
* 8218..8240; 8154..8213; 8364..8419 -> 0.02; 14.9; 14.7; 15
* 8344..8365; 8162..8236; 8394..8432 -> 0.02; 14.8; 14.8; 15.2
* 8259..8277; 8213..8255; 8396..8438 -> -0.06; 14.4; 15.4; 15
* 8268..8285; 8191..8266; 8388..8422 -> -0.05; 14.5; 15.3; 14.9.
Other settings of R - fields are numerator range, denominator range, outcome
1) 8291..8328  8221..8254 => 1.02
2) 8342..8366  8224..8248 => 1.01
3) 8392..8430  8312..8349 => 1.05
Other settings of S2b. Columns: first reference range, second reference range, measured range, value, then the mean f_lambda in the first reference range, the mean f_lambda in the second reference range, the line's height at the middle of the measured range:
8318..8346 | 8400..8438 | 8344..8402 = -1.1 angstrom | 14.2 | 15.1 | 14.6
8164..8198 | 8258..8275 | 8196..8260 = 3.4 angstrom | 15.1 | 15.3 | 15.2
